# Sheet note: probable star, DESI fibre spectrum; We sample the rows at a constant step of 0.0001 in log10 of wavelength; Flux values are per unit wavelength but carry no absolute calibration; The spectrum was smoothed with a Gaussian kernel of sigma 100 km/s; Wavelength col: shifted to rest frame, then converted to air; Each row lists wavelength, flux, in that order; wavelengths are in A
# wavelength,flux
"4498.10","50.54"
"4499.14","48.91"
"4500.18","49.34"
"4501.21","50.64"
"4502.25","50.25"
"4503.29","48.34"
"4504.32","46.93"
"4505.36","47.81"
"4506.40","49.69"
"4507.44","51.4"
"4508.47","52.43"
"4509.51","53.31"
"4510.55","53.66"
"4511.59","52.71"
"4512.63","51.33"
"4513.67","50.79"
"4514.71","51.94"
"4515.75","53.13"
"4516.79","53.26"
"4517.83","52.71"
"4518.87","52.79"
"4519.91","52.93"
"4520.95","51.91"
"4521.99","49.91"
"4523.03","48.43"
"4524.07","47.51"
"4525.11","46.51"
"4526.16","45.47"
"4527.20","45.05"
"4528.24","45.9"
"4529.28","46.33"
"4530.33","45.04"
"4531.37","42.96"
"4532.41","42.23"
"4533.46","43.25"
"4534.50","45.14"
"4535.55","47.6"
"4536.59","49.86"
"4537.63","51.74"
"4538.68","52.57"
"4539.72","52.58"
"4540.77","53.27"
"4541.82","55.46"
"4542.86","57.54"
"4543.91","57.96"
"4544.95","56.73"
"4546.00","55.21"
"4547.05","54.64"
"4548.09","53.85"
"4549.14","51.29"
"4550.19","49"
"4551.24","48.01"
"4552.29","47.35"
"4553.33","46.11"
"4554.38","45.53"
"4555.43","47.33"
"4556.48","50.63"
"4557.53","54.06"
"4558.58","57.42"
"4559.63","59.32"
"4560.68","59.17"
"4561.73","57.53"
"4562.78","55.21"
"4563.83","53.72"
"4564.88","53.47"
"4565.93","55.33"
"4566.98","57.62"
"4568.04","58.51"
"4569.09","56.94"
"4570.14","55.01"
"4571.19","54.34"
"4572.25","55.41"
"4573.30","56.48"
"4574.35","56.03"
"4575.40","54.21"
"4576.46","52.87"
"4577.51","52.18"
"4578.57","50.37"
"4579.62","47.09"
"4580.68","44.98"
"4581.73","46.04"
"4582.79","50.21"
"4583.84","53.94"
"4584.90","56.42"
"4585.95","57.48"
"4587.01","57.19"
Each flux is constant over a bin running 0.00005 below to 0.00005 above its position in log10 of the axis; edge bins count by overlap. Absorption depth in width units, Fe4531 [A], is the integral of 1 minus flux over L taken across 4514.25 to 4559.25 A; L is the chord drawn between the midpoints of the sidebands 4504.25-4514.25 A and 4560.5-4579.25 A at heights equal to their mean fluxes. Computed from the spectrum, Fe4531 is 2.3 A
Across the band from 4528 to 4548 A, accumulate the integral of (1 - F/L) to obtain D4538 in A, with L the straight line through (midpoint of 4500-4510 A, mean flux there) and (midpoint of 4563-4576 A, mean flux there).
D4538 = 0.93 A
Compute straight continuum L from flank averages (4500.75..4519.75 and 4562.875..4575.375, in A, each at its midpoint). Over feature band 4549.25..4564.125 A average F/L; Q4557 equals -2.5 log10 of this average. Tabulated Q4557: 0.05 mag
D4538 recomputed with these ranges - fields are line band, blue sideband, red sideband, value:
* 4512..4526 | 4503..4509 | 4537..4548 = 0.1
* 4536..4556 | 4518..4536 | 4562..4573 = -0.3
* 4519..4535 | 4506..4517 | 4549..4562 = 1.6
